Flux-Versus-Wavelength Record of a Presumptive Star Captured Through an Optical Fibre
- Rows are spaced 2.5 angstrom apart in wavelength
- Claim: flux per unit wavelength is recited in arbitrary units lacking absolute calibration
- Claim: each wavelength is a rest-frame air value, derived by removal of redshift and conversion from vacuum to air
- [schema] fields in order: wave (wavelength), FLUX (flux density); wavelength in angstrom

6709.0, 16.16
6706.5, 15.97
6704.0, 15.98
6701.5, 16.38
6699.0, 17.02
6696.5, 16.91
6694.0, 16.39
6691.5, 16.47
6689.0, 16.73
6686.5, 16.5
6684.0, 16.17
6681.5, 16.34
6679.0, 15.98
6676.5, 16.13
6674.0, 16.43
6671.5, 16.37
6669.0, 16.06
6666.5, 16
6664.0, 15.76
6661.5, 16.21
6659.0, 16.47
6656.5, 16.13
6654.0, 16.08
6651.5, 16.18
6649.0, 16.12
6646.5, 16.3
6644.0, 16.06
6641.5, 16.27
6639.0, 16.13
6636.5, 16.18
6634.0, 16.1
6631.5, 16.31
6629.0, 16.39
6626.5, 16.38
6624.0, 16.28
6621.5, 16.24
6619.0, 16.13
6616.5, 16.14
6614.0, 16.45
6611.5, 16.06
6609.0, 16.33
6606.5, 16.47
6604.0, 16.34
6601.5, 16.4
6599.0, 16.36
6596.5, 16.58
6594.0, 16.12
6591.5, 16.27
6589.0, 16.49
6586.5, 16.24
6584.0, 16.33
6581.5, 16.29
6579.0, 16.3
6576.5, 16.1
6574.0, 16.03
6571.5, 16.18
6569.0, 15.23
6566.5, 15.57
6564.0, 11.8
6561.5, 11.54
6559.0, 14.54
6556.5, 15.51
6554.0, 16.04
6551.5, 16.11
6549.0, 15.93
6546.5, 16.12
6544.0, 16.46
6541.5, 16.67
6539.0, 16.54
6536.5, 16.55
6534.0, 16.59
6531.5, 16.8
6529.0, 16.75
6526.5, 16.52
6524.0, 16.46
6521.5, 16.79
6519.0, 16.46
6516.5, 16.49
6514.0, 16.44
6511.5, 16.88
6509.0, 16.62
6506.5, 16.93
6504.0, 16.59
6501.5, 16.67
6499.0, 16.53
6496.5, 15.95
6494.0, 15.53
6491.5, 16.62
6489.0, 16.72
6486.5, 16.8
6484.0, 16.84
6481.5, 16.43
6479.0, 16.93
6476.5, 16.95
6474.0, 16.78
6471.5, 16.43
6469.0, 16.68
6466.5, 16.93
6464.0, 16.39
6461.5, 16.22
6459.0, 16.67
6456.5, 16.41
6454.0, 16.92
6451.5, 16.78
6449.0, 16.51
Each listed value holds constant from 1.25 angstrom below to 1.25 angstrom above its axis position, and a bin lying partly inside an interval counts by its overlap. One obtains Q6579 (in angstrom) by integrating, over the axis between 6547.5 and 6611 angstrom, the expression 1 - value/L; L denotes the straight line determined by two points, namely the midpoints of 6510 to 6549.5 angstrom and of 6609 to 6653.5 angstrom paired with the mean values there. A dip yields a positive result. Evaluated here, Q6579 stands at 2.5 angstrom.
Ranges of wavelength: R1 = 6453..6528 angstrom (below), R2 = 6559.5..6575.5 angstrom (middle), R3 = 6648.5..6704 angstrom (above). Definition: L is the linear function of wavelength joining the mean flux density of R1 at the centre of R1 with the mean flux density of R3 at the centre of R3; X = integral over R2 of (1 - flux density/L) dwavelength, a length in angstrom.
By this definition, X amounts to 2.0 angstrom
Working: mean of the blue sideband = 16.6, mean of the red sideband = 16.3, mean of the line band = 14.4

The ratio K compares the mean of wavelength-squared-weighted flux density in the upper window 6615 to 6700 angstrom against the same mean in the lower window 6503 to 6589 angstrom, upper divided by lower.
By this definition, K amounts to 1.1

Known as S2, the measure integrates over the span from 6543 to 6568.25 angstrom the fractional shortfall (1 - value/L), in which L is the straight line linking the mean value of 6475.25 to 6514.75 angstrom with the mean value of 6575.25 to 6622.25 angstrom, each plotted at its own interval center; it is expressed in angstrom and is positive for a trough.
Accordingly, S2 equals 2.3 angstrom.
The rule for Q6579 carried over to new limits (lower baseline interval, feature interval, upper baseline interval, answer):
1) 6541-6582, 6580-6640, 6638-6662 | -1.7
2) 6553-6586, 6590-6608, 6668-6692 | -1.0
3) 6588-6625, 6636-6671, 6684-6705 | 0.6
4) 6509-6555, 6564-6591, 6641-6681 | 0.8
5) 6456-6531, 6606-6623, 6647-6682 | 0.0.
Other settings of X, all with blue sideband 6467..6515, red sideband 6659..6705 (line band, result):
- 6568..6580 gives 0.4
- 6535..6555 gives 0.3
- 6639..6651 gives 0.1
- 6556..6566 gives 1.9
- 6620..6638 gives 0.2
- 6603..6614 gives 0.1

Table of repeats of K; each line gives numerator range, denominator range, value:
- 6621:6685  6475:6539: 1.02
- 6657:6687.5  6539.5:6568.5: 1.11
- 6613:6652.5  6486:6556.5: 1.02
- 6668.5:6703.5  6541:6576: 1.12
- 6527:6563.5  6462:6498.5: 0.97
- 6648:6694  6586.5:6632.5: 1.01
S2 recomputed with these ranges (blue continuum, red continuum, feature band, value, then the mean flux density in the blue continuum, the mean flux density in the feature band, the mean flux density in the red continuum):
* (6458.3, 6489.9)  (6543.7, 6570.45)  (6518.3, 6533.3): -1.0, 16.7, 16.6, 14.9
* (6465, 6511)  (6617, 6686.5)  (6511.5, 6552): 0.0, 16.6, 16.5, 16.2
